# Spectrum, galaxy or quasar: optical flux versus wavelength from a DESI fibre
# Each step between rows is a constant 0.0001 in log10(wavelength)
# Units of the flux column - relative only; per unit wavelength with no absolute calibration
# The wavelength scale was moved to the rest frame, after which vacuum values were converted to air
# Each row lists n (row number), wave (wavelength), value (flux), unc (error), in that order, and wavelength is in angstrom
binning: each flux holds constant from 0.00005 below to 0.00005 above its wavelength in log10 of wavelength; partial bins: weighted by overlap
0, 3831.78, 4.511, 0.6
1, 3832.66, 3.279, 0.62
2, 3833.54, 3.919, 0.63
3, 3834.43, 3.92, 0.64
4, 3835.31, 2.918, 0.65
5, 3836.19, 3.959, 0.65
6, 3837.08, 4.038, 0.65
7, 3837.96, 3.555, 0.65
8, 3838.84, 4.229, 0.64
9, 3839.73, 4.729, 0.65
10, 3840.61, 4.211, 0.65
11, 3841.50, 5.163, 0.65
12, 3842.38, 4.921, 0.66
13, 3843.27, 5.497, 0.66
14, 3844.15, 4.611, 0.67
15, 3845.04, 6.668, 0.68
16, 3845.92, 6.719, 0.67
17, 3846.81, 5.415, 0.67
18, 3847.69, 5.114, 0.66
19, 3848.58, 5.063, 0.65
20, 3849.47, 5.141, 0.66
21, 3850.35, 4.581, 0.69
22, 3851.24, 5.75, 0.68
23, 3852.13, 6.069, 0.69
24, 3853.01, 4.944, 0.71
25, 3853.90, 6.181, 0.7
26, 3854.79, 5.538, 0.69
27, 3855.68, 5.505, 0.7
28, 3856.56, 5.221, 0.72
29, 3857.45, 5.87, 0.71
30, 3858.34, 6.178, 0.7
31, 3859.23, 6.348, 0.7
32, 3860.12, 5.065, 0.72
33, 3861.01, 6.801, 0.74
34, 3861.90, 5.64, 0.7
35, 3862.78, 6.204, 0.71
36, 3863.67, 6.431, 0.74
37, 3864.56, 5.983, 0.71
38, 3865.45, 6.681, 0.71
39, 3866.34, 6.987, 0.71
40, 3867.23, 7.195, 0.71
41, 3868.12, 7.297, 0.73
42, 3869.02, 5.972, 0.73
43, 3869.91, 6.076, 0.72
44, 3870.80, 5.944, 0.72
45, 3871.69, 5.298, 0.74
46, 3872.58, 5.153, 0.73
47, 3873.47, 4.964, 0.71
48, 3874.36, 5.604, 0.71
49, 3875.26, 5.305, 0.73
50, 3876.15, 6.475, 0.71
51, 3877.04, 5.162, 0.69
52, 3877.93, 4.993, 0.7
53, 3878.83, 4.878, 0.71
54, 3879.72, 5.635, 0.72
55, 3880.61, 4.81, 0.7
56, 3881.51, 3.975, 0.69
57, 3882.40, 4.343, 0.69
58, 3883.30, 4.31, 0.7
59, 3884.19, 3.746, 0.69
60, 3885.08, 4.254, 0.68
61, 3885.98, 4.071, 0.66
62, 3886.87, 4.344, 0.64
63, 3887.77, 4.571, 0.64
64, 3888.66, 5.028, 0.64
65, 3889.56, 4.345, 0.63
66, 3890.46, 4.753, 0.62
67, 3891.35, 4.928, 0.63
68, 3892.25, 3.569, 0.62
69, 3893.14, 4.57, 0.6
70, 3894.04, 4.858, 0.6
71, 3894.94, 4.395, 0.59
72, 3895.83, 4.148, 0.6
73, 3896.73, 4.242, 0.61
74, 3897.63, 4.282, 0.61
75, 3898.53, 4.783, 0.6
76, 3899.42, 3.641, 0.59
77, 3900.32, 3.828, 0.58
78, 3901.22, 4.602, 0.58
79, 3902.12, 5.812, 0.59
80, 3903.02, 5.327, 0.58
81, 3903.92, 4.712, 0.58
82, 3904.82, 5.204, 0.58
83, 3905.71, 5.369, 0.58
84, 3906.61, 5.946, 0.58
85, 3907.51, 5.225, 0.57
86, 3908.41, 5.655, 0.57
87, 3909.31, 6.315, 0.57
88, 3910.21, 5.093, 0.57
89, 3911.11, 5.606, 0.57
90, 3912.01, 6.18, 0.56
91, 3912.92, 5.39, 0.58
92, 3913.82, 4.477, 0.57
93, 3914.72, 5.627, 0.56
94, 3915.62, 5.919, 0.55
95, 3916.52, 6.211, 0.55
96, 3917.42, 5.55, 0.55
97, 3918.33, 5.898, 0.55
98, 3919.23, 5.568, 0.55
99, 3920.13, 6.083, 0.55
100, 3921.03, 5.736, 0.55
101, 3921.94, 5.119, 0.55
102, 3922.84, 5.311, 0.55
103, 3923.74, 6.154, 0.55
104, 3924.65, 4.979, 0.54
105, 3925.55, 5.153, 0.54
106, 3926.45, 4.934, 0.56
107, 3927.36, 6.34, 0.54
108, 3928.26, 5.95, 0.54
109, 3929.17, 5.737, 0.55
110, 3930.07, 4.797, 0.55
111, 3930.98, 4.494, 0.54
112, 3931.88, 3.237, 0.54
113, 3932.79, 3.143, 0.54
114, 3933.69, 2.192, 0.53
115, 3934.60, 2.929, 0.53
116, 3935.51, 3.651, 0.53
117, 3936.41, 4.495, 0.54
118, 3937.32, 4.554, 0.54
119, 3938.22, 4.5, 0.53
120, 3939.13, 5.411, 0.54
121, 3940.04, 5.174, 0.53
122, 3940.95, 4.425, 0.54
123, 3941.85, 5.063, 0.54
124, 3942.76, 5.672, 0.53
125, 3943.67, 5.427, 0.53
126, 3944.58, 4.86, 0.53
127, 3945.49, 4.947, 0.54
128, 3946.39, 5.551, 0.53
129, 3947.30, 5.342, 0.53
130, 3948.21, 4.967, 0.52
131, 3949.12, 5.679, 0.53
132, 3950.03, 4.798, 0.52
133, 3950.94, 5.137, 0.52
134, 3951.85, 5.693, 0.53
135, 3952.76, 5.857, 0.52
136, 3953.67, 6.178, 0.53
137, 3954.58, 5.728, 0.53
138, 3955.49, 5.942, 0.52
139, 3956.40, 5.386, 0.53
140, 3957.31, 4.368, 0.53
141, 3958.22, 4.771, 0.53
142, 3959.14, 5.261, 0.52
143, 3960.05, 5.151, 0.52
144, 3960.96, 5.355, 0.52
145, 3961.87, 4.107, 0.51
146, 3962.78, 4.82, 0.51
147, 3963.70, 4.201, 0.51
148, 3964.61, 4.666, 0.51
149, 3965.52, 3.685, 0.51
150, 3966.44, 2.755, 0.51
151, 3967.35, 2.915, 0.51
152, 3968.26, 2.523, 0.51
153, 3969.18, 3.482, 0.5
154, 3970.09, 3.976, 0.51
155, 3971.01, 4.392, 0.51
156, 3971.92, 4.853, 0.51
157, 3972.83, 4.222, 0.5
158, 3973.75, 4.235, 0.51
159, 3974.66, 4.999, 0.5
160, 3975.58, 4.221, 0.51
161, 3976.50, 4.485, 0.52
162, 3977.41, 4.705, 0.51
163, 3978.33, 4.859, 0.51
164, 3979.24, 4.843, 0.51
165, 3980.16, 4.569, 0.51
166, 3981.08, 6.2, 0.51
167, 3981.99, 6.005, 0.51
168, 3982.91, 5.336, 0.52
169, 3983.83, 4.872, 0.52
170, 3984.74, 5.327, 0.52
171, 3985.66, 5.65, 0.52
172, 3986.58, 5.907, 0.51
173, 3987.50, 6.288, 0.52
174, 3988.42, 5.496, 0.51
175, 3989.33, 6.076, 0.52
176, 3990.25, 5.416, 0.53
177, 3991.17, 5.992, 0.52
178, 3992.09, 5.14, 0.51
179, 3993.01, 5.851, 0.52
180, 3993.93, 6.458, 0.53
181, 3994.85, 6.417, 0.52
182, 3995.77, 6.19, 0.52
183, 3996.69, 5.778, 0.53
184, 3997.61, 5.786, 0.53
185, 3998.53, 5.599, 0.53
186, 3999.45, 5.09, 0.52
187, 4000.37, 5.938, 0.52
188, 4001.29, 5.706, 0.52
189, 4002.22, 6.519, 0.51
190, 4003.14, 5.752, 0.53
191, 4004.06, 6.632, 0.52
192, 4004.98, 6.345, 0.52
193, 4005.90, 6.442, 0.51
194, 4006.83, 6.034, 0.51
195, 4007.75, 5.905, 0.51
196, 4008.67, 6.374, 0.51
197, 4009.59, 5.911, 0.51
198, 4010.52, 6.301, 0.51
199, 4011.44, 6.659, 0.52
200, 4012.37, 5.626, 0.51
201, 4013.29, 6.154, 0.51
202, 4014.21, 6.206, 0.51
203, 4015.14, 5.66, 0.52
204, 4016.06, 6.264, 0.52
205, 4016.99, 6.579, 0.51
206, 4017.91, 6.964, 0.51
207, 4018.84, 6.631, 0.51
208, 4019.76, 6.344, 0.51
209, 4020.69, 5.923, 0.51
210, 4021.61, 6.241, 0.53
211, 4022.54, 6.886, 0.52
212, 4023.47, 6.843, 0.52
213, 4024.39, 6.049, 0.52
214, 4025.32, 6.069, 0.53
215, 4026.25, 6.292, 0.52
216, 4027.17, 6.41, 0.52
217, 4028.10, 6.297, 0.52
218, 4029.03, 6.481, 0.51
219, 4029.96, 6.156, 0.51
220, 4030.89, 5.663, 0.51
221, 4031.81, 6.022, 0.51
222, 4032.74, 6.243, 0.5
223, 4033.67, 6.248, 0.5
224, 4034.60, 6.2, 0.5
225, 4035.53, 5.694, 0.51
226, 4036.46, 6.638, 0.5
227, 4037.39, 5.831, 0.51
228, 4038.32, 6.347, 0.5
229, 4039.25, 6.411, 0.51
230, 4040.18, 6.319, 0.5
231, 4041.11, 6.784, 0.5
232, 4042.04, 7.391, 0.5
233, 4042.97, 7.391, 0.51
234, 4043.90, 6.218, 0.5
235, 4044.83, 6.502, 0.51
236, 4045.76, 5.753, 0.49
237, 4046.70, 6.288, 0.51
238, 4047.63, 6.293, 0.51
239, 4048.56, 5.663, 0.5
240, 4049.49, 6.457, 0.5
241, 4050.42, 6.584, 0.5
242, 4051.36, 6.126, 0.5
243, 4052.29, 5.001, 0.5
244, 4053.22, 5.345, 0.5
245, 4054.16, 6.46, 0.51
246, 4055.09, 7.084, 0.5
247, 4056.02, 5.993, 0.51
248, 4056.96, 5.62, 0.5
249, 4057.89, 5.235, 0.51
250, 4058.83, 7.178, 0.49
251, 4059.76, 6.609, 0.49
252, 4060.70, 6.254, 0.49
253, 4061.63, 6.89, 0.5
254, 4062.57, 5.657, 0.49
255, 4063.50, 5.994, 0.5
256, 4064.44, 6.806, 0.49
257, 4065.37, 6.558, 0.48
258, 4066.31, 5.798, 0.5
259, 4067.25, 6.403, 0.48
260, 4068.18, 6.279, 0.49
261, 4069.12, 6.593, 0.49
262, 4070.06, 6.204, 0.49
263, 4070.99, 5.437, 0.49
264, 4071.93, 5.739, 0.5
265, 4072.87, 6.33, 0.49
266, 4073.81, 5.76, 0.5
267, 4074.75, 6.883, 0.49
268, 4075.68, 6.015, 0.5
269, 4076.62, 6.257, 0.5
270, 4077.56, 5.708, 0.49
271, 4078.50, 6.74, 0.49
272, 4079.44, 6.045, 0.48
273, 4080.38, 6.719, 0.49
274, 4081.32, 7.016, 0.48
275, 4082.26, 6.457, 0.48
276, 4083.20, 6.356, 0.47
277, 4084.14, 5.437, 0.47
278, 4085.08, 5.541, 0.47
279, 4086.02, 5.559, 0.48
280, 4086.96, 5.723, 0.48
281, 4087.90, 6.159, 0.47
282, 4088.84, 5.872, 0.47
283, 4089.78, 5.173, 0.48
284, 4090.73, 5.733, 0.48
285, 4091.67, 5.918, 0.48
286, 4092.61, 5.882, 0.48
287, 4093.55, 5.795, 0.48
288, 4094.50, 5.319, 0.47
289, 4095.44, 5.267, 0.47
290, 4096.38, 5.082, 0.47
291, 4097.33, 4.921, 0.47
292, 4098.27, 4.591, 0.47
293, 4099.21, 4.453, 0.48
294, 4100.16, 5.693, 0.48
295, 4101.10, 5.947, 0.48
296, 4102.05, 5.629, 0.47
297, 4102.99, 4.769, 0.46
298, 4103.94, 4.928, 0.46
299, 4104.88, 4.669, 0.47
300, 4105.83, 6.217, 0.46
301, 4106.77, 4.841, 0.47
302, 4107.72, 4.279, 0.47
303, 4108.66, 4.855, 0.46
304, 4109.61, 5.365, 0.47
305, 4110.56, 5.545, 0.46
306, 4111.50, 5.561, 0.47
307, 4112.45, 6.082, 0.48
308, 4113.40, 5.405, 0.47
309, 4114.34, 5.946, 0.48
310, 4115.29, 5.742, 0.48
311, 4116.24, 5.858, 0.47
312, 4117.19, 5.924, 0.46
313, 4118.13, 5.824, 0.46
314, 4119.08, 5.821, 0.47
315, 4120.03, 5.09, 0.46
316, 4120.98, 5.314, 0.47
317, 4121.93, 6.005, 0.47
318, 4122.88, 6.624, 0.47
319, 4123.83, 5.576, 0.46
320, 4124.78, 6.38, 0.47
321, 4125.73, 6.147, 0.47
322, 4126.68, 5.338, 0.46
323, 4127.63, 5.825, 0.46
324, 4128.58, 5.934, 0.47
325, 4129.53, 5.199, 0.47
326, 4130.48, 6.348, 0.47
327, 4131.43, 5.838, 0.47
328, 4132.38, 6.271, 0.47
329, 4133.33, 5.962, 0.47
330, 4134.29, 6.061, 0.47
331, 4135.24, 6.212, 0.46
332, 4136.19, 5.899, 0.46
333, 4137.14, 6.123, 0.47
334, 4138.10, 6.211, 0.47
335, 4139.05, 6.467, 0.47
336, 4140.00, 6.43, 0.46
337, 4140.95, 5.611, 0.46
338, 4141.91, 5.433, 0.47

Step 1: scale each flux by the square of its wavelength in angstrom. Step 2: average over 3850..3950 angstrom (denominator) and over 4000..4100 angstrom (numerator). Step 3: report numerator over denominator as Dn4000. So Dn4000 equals 1.27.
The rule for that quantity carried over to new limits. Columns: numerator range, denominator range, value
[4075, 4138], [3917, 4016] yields 1.18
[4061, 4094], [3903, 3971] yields 1.32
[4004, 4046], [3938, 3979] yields 1.37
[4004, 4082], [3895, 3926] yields 1.27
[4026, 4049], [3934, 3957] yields 1.30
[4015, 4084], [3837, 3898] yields 1.32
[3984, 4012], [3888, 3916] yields 1.26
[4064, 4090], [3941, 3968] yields 1.32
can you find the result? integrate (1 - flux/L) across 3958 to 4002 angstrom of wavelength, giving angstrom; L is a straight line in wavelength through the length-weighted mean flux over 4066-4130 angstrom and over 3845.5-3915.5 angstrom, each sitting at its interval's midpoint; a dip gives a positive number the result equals 3.7 angstrom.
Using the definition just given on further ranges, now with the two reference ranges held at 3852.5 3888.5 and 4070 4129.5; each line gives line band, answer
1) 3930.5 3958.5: 3.7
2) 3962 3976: 4.0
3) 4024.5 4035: -1.0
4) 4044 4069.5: -2.4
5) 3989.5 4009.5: -1.3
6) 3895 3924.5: 1.4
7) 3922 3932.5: 0.7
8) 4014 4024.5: -1.4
